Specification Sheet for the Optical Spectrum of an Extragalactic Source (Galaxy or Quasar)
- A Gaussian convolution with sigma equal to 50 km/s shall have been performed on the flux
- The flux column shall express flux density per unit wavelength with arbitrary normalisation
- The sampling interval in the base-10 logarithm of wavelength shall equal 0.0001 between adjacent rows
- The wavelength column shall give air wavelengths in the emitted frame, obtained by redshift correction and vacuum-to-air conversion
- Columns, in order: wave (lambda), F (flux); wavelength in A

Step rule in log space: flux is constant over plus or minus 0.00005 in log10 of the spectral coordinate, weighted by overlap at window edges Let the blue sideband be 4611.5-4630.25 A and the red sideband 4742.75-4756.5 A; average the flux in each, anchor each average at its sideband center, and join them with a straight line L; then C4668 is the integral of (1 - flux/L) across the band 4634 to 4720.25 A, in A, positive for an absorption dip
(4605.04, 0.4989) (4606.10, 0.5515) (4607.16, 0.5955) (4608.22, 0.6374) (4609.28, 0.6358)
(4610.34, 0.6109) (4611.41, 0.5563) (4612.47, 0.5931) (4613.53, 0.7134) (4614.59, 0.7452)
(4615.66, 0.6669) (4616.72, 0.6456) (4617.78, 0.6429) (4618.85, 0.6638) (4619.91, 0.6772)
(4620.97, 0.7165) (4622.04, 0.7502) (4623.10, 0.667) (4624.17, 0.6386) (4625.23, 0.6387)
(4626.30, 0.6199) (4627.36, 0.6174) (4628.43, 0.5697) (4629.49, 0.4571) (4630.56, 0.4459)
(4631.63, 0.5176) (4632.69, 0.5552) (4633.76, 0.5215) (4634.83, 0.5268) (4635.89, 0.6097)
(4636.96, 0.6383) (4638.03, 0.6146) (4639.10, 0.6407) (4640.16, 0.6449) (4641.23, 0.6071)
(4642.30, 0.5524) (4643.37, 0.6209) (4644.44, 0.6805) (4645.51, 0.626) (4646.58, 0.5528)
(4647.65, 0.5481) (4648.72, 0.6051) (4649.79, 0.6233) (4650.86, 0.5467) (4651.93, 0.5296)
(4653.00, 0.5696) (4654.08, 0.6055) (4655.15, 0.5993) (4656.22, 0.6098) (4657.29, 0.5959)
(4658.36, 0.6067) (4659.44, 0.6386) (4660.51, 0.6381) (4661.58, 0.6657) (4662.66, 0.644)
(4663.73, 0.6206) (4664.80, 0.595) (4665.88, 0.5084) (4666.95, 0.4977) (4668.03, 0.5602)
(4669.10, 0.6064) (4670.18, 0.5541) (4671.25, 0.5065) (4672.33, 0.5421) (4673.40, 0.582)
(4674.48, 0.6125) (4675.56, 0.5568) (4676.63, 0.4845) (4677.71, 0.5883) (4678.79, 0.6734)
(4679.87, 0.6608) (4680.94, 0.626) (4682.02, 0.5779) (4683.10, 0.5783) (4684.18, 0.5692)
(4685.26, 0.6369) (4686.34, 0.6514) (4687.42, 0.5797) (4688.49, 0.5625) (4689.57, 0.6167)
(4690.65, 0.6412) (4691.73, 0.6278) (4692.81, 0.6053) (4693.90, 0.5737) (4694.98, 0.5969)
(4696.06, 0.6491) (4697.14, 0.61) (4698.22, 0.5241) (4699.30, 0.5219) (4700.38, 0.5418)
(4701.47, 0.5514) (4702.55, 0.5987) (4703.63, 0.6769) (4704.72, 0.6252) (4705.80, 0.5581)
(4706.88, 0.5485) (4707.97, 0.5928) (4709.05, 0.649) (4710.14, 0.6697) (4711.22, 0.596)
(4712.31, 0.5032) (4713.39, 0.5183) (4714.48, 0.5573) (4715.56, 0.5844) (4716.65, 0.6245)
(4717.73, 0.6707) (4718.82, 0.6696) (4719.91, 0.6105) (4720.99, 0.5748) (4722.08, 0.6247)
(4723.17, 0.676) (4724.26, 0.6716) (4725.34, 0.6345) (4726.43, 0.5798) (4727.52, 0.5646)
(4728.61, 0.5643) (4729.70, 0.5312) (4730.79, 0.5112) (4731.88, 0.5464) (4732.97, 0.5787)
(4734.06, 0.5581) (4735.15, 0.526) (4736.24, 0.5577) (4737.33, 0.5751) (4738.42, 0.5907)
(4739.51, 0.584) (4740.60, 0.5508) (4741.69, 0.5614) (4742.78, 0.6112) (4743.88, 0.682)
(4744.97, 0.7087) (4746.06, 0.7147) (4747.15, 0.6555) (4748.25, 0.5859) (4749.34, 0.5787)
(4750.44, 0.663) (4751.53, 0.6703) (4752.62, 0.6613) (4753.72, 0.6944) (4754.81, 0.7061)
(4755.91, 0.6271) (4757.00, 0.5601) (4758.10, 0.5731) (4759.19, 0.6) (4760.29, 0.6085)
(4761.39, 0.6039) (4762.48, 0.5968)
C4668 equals 7.5 A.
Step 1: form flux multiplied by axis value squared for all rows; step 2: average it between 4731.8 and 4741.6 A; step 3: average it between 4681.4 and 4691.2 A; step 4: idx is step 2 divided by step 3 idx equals 0.96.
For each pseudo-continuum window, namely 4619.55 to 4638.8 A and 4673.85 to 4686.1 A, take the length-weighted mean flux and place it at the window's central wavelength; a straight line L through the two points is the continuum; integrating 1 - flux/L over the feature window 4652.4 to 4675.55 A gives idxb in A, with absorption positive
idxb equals 0.4 A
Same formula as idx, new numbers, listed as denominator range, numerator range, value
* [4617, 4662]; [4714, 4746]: 1.03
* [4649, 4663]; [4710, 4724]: 1.03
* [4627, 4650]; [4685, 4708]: 1.05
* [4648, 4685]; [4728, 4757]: 1.07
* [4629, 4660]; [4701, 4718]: 1.05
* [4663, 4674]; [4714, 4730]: 1.12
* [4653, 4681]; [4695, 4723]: 1.03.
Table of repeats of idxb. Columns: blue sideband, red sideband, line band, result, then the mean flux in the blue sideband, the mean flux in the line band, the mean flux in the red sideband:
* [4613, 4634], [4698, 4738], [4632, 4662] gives 0.8 A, 0.625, 0.599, 0.586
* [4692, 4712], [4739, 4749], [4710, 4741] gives 1.3 A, 0.593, 0.586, 0.628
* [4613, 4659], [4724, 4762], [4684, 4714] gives 0.7 A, 0.61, 0.593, 0.605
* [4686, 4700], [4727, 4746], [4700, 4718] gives 0.0 A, 0.596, 0.591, 0.58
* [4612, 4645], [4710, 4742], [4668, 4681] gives 0.5 A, 0.619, 0.58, 0.585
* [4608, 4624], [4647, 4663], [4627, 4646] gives 1.5 A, 0.661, 0.58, 0.601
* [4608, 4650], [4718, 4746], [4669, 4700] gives 0.8 A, 0.615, 0.59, 0.597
